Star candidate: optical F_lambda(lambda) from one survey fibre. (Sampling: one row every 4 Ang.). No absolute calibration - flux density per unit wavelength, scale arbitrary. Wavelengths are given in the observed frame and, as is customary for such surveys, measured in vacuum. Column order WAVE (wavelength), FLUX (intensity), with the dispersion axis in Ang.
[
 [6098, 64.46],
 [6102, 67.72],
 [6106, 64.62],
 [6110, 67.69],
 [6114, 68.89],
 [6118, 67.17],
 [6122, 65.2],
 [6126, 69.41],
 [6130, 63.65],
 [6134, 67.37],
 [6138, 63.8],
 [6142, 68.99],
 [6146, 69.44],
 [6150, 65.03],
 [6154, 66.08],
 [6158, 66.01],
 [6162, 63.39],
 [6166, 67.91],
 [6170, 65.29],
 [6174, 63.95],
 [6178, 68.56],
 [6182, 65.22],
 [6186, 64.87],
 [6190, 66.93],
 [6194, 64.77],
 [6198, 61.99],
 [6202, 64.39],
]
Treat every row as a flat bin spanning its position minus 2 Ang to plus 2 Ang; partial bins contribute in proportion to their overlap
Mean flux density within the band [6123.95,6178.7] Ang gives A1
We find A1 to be 66.3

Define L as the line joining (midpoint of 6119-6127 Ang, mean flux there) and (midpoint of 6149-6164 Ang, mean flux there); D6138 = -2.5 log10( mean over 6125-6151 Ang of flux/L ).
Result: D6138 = -0.01 mag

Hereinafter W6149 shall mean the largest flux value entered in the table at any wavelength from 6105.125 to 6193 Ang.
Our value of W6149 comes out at 69.44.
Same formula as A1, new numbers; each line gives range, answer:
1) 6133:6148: 67.4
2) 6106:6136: 66.9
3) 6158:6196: 65.7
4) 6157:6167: 65.5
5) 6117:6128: 67.3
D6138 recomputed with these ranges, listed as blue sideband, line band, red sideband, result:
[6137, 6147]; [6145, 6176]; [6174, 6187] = 0.02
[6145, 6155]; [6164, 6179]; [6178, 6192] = 0.00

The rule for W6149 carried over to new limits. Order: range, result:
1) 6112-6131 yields 69.41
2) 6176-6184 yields 68.56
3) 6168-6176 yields 65.29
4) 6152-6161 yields 66.08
